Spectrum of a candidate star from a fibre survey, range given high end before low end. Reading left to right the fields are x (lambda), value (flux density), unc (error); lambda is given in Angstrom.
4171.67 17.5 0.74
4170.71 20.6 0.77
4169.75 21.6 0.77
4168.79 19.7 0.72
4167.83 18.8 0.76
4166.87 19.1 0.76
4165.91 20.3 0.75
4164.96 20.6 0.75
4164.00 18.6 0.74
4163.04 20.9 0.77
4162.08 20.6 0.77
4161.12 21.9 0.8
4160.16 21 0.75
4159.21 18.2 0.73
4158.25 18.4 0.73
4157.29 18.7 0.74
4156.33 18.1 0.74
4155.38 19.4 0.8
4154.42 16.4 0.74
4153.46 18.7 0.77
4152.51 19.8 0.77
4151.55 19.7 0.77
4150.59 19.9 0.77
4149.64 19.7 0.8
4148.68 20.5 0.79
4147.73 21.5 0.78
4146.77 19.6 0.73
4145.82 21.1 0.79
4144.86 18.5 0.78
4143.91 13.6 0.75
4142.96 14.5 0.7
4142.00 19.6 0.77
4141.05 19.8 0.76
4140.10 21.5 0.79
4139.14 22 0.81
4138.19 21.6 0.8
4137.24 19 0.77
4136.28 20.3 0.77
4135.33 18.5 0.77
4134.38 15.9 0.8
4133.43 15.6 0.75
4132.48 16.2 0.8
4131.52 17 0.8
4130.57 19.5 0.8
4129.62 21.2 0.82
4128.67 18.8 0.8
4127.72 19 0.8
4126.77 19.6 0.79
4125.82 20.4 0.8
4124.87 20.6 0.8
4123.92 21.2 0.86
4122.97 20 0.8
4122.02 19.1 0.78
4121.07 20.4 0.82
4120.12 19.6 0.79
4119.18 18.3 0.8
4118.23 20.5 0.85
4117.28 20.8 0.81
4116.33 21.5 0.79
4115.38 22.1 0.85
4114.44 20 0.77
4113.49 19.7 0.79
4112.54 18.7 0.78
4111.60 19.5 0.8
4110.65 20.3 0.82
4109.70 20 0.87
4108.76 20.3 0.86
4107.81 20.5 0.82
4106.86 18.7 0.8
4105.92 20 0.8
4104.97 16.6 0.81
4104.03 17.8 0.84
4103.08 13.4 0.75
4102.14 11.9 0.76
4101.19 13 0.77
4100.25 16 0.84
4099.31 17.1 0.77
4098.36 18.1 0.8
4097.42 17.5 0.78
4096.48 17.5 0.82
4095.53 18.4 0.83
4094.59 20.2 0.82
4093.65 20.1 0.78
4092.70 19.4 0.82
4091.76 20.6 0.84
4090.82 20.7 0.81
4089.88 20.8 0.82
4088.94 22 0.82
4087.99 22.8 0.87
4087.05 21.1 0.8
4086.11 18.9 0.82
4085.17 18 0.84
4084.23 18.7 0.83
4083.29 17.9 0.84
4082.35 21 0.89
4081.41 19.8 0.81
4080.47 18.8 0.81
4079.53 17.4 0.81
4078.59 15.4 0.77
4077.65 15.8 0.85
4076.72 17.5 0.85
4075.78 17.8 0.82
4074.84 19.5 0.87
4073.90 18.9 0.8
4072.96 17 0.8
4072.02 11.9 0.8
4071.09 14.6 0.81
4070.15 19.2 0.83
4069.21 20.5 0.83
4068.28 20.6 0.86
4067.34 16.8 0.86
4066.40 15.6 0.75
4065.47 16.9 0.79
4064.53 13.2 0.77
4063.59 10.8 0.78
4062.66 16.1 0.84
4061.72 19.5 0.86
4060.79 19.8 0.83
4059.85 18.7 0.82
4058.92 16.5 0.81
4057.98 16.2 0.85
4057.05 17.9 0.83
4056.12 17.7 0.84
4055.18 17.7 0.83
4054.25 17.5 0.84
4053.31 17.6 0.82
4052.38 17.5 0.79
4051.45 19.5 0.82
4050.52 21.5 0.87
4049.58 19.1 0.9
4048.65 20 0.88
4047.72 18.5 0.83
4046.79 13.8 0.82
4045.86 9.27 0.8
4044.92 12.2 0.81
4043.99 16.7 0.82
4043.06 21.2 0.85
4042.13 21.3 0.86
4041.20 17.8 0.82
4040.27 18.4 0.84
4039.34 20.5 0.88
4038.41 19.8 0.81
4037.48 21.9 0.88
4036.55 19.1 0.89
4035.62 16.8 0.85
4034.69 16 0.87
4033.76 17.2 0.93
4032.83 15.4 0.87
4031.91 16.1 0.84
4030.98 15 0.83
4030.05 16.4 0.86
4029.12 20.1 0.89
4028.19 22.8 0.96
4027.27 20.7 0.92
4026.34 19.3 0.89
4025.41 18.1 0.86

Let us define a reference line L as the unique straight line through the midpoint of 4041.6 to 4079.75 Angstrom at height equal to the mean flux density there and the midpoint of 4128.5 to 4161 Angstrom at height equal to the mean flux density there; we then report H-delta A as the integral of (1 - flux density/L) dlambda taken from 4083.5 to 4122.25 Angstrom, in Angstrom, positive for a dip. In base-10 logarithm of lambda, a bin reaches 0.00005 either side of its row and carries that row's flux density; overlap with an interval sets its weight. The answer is -2.0 Angstrom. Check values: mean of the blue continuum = 17.2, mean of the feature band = 19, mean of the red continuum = 19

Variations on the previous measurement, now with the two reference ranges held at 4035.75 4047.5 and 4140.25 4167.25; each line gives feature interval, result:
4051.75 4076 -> 1.1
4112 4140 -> -1.1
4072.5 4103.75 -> 0.1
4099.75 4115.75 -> 0.4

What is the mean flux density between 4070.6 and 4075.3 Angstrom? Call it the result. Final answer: 16.4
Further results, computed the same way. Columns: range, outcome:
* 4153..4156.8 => 18.1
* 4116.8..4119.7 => 19.9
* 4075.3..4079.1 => 16.7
